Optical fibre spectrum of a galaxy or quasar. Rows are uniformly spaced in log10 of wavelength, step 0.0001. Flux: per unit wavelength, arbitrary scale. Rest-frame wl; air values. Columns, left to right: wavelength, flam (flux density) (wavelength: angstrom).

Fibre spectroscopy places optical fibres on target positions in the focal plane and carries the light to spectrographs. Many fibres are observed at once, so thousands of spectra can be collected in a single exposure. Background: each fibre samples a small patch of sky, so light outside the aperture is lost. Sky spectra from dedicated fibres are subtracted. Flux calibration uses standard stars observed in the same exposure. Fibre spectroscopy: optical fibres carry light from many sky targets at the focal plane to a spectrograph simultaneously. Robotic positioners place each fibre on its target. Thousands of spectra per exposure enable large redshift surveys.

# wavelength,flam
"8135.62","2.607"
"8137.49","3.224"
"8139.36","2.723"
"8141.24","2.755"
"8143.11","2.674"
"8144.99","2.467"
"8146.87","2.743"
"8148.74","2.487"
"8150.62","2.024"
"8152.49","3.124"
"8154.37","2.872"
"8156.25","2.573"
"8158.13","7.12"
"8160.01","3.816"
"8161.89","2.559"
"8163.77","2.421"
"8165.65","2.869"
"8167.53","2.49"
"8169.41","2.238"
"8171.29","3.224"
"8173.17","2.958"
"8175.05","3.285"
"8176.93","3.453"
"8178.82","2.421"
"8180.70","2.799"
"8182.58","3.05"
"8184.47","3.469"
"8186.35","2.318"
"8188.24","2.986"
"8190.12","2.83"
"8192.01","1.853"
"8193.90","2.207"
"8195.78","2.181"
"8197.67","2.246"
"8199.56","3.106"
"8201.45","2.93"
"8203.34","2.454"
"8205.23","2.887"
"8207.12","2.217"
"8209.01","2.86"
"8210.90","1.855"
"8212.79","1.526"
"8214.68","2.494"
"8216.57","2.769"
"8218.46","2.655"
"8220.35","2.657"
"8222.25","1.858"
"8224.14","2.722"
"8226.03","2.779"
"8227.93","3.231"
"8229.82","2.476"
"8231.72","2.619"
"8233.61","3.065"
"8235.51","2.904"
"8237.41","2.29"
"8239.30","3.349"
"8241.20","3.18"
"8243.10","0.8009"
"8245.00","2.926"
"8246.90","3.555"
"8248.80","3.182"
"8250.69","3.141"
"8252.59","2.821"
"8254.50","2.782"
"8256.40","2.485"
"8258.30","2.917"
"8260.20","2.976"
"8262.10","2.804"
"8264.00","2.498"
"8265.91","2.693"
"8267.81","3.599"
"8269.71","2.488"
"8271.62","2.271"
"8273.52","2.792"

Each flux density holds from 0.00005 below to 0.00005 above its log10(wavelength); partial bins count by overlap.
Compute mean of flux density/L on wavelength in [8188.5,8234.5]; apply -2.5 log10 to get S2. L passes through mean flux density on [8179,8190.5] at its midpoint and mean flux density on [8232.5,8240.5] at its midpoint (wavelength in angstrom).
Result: 0.148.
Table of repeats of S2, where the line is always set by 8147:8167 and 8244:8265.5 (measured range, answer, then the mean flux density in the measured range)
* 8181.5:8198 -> 0.19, 2.59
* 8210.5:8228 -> 0.22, 2.44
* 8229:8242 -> 0.04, 2.84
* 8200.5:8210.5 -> 0.16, 2.62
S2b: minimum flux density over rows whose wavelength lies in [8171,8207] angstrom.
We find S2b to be 1.853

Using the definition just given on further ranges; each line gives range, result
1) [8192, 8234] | 1.526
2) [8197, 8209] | 2.217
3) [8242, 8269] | 0.8009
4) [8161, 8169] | 2.421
